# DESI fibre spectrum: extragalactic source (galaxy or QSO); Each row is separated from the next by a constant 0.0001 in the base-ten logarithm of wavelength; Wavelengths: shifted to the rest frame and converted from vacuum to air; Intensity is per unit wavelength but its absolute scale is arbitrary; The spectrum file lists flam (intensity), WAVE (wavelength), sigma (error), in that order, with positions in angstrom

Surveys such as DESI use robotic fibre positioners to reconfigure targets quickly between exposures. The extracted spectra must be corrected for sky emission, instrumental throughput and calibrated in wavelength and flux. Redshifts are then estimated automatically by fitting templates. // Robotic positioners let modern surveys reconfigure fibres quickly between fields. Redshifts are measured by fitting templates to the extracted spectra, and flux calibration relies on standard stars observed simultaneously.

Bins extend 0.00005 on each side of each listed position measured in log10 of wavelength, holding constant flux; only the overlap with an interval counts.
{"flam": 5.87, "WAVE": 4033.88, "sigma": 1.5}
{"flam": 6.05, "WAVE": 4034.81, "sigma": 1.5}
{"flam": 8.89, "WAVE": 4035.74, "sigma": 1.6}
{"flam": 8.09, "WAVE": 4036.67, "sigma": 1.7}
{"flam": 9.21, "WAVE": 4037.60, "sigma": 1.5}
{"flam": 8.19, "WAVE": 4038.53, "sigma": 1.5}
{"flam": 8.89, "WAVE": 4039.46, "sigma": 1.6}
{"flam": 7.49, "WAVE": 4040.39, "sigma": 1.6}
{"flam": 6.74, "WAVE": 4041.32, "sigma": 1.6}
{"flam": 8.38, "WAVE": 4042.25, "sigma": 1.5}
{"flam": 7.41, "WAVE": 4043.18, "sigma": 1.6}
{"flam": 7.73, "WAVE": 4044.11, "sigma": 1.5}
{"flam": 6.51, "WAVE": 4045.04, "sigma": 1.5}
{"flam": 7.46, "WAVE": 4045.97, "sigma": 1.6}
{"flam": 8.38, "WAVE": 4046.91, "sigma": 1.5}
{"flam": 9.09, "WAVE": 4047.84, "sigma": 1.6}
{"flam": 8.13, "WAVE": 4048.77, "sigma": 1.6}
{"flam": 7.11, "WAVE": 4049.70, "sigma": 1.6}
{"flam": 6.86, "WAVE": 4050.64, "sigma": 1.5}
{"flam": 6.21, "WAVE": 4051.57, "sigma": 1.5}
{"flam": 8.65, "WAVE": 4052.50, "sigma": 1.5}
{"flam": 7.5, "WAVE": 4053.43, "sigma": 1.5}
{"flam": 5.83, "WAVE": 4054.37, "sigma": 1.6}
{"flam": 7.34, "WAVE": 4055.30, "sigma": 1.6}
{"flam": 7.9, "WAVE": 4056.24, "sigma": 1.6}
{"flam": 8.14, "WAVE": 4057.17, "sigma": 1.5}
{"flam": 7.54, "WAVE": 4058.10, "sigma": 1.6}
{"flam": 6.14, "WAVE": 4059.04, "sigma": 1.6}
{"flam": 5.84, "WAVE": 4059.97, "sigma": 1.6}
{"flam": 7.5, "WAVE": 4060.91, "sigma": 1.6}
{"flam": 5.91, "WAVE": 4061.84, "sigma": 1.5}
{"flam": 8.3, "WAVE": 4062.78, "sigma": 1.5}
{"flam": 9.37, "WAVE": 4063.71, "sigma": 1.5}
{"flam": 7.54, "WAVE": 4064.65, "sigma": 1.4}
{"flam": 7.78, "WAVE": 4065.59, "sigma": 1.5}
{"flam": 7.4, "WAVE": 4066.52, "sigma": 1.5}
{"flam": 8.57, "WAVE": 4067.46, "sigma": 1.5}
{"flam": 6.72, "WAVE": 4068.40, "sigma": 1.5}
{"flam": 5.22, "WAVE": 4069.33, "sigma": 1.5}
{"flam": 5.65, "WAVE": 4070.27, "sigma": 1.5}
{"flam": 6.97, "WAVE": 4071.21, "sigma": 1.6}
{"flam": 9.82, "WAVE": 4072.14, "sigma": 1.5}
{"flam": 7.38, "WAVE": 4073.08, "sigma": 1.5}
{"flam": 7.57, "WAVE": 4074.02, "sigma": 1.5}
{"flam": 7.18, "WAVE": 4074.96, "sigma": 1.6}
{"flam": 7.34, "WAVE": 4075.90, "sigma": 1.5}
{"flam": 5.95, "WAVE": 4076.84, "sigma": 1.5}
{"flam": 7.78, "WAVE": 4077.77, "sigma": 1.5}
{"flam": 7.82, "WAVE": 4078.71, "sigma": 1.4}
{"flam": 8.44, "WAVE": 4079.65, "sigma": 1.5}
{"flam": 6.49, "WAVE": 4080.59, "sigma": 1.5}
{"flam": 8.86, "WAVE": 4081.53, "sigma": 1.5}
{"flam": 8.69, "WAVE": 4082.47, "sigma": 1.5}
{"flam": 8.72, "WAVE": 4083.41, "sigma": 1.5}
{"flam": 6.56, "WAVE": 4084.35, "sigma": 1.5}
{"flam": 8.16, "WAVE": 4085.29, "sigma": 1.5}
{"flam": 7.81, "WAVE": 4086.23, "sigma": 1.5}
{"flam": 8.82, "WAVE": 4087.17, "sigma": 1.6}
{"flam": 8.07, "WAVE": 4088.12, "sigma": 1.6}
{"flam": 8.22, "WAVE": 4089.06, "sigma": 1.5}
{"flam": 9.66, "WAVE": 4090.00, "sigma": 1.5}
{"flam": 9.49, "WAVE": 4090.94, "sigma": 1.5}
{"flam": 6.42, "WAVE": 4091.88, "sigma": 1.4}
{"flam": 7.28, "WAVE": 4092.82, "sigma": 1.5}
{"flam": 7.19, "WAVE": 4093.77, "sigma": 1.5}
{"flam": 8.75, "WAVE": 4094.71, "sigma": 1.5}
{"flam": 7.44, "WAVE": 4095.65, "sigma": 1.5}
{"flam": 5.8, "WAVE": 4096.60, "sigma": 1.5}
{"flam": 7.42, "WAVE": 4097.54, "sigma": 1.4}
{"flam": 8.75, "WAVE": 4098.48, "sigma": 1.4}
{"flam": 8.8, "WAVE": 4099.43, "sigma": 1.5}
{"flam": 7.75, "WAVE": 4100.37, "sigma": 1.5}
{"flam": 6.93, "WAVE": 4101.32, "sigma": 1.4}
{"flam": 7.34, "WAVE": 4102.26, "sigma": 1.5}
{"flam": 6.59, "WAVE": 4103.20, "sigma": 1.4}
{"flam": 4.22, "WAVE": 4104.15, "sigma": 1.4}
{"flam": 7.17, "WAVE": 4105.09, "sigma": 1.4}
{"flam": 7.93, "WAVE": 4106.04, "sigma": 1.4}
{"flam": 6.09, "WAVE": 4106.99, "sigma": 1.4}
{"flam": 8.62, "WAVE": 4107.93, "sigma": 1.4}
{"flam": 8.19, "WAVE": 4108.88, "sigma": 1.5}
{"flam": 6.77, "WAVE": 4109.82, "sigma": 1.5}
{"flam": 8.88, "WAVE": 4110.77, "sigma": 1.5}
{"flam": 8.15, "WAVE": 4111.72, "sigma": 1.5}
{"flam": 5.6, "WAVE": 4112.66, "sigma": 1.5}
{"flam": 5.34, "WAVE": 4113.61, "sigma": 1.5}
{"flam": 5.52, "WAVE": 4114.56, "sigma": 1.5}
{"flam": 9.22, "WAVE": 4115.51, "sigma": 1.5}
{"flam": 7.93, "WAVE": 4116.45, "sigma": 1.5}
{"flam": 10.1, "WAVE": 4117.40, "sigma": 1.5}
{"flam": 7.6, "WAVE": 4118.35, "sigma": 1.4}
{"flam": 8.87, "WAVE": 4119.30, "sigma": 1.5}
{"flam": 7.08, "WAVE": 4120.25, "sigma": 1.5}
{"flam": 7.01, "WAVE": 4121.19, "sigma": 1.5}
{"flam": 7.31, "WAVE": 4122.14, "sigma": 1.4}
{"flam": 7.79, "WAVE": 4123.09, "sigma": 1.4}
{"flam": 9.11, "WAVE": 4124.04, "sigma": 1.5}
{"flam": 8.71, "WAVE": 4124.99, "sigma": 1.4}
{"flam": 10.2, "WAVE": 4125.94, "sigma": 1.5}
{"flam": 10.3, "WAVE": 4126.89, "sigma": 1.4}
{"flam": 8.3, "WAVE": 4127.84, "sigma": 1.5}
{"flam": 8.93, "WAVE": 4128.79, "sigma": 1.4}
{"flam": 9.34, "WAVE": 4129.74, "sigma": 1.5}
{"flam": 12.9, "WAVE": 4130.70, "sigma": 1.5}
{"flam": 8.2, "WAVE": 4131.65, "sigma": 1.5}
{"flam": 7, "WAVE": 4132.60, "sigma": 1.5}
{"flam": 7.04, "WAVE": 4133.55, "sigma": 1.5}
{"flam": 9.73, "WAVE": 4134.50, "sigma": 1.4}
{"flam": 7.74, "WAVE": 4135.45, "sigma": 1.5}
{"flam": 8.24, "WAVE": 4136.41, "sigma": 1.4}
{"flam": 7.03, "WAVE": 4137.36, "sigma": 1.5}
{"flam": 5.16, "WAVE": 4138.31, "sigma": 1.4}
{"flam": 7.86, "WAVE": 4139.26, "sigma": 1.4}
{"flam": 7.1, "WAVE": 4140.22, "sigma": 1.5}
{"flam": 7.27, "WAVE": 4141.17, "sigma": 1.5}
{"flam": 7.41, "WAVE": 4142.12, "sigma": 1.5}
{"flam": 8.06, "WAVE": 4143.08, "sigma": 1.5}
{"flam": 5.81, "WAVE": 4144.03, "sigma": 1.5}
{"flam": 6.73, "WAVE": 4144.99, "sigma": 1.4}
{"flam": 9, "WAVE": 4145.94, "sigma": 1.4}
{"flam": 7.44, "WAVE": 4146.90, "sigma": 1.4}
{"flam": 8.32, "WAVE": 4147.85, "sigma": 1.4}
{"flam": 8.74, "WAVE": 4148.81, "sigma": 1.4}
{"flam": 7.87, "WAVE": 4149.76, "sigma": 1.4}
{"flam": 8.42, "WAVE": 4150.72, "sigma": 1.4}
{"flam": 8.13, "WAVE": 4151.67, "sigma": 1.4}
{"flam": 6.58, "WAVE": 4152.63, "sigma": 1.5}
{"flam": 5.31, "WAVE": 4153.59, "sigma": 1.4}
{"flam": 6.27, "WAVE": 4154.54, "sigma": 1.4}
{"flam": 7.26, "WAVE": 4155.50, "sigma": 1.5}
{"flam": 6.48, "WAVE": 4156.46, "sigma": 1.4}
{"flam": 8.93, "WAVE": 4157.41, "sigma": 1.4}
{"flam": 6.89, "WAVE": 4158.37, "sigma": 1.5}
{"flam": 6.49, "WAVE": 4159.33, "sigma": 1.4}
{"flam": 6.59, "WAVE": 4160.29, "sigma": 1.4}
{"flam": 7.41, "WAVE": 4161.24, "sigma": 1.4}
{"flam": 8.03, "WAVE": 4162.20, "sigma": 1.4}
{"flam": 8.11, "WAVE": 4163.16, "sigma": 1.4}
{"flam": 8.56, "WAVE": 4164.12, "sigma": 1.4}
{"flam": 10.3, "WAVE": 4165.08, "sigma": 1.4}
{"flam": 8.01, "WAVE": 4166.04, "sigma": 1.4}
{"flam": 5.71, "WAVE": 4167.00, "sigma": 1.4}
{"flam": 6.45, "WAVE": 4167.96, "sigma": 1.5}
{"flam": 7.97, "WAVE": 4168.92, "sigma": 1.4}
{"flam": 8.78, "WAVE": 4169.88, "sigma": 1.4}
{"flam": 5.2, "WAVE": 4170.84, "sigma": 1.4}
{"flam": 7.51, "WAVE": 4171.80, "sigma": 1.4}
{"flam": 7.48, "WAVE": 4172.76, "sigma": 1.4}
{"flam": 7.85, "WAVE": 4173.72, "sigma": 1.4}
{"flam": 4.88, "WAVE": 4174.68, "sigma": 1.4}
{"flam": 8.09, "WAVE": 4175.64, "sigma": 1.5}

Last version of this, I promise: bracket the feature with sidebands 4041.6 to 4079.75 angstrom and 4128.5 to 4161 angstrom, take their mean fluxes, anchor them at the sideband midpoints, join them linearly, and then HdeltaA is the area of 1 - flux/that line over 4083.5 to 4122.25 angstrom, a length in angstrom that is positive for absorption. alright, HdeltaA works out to -0.3 angstrom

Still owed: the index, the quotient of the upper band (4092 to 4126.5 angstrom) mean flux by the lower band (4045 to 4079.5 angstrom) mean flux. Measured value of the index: 1.0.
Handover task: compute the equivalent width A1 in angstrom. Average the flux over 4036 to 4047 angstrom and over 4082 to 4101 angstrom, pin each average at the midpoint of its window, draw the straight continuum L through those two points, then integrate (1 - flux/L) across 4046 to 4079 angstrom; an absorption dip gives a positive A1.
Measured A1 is 2.2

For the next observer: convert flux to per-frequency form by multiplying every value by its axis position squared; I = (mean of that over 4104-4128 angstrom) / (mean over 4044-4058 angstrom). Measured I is 1.1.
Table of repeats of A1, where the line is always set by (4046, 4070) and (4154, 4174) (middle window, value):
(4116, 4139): -3.0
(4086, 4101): -1.2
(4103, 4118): 0.2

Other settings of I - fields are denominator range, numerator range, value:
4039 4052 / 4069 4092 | 1.04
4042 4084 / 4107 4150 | 1.10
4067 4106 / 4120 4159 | 1.07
